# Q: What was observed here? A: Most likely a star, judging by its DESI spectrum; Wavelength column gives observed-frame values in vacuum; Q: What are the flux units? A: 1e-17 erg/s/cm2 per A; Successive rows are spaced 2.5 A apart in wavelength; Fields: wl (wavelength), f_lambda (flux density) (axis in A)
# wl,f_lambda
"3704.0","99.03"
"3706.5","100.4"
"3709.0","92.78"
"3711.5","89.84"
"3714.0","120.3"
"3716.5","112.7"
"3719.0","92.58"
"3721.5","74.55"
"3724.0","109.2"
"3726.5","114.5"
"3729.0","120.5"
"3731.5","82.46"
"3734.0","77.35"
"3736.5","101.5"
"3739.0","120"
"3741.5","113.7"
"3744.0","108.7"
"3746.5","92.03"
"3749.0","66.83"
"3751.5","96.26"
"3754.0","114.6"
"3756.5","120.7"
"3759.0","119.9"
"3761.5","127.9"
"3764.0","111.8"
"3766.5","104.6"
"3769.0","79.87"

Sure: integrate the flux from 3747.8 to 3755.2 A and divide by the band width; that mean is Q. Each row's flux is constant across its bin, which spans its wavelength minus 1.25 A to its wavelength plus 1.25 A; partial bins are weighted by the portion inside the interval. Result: 92.6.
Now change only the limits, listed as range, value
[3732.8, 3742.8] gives 103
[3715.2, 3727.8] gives 101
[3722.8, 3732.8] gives 107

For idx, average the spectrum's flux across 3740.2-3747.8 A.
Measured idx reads 105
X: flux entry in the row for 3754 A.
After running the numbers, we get 114.6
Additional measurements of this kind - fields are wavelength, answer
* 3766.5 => 104.6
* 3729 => 120.5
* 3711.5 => 89.84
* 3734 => 77.35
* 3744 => 108.7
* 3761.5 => 127.9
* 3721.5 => 74.55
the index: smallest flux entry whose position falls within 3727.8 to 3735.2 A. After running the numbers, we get 77.35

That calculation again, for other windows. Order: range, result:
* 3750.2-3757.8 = 96.26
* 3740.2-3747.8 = 92.03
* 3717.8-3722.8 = 74.55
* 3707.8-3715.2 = 89.84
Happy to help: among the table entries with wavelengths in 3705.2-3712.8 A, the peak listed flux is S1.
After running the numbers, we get 100.4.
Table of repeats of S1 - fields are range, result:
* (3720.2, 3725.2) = 109.2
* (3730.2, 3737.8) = 101.5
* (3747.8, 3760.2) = 120.7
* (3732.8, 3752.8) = 120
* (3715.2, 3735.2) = 120.5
